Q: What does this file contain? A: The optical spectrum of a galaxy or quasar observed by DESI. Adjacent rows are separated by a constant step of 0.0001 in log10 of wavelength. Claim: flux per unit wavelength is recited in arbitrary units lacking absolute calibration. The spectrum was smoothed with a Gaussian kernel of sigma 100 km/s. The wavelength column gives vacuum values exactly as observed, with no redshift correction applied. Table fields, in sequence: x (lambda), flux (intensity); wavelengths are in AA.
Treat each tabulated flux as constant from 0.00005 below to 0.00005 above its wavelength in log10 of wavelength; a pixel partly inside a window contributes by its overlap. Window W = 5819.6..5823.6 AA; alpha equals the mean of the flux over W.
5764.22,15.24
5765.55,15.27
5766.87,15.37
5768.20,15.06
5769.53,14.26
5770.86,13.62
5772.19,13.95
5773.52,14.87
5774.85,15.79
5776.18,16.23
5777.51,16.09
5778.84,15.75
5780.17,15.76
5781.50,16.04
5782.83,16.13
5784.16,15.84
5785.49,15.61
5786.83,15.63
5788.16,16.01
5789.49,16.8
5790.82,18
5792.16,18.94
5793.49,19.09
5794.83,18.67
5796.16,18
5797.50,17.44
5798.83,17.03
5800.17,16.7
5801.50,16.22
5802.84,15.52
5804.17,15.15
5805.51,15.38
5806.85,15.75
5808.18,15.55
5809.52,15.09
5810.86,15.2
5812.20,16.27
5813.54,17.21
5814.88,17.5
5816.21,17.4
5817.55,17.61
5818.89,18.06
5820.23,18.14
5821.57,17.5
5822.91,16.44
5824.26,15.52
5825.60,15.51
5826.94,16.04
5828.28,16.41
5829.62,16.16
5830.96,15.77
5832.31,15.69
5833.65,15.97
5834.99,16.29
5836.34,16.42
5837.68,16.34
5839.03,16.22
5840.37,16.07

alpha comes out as 17.3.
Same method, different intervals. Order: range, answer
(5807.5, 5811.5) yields 15.3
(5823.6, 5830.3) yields 16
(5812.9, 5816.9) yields 17.4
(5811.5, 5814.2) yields 16.7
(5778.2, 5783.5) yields 15.9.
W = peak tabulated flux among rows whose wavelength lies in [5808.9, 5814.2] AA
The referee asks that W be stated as 17.21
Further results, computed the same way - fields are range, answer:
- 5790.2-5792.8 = 18.94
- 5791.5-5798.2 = 19.09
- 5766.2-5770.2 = 15.37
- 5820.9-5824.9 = 17.5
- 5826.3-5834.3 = 16.41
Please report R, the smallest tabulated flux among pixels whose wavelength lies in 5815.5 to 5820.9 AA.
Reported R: 17.4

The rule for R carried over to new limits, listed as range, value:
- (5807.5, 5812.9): 15.09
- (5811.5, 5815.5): 16.27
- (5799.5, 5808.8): 15.15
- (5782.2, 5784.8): 15.84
